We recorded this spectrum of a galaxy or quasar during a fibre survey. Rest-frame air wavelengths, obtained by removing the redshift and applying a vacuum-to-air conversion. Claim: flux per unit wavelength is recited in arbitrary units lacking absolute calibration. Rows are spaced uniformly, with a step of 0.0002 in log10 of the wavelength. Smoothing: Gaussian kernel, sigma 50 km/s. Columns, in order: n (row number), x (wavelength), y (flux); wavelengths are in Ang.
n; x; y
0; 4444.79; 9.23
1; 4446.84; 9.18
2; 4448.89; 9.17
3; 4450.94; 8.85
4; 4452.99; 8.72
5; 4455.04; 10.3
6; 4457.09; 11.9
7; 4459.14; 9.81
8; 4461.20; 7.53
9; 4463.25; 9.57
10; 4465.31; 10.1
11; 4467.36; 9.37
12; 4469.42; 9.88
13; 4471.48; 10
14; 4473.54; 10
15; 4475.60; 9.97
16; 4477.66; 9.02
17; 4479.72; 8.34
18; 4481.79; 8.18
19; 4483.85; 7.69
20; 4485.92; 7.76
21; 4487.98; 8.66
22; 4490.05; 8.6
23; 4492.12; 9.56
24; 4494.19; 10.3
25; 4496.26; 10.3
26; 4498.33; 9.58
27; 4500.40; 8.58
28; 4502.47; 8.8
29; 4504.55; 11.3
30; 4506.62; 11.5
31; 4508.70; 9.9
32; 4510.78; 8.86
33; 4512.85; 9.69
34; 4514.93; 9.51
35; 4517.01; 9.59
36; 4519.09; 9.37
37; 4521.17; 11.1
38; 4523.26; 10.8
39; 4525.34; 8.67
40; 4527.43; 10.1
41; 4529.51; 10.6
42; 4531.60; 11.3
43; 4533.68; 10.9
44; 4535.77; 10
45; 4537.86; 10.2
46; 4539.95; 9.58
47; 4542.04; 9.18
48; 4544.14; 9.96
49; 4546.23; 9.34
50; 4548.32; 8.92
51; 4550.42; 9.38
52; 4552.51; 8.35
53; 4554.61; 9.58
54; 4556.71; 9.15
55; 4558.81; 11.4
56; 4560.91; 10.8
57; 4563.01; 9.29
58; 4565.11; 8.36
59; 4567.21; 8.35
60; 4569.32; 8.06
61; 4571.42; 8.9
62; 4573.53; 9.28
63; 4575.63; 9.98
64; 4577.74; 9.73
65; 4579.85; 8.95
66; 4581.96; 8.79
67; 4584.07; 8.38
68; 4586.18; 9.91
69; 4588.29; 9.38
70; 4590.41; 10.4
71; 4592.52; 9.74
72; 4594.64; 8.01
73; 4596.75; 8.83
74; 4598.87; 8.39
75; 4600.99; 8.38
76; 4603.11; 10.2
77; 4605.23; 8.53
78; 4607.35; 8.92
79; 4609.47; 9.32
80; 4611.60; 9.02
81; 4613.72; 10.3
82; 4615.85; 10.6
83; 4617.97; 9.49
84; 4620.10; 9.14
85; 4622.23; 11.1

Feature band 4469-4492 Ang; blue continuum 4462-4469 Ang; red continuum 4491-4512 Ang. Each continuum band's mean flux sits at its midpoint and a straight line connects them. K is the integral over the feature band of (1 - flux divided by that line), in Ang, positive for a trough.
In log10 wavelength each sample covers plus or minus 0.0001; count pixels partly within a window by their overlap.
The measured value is 1.9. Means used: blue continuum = 9.64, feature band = 8.92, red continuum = 9.86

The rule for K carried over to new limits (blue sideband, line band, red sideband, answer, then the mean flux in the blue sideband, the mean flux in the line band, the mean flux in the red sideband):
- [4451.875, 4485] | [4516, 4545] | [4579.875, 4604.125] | -2.6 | 9.39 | 10.1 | 9.12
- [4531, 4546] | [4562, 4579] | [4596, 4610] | 0.9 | 10.1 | 8.99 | 8.93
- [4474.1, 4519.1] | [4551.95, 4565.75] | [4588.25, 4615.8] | -0.6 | 9.33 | 9.64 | 9.23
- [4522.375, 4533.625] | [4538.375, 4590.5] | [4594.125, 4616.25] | 2.3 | 10.3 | 9.32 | 9.12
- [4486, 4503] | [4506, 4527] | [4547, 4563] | -1.1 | 9.23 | 9.87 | 9.63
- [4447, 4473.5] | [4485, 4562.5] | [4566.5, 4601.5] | -3.7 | 9.6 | 9.76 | 9.04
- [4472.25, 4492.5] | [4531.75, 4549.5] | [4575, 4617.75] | -1.6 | 8.77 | 9.83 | 9.28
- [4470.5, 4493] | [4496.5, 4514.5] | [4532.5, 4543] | -0.8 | 8.88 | 9.79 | 10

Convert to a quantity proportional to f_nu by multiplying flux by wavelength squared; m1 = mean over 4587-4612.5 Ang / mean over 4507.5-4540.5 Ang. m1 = 0.94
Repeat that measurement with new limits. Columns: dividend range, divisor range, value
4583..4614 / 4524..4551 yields 0.95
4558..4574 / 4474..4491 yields 1.12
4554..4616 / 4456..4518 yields 1.02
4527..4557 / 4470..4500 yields 1.10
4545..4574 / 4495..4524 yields 0.95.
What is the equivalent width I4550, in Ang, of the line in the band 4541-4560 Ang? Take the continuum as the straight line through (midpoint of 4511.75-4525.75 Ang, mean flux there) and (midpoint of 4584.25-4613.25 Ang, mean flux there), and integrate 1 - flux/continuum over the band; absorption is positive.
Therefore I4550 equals 0.20 Ang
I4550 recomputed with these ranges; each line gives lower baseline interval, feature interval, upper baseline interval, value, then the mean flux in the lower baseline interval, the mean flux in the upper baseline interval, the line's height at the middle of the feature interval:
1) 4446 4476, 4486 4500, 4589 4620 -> 0.30 Ang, 9.62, 9.29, 9.55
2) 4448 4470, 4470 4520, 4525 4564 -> 1.55 Ang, 9.56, 9.85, 9.68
